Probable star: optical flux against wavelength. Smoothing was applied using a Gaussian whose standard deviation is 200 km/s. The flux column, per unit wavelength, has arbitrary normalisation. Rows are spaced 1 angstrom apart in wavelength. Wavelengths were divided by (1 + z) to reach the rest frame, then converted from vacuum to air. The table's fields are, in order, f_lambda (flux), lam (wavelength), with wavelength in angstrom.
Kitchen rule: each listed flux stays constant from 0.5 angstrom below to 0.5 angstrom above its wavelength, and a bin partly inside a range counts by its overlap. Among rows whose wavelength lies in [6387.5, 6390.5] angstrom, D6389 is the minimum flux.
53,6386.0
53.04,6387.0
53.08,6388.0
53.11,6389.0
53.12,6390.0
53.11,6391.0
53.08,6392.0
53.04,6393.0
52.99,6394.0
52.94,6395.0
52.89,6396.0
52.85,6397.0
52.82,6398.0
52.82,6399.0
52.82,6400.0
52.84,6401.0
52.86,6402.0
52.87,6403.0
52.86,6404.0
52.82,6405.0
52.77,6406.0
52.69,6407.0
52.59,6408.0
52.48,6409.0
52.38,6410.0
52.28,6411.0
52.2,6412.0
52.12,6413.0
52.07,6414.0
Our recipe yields 53.08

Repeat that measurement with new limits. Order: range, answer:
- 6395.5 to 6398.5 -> 52.82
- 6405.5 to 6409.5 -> 52.48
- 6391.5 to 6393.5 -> 53.04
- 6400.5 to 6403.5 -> 52.84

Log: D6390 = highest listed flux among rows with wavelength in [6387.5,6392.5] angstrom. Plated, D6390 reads 53.12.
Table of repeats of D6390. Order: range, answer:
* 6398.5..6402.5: 52.86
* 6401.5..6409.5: 52.87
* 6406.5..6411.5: 52.69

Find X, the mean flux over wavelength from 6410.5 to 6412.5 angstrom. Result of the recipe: 52.2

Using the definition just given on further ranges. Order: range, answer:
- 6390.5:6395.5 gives 53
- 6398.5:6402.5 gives 52.8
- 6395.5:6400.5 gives 52.8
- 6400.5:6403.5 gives 52.9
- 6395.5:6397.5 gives 52.9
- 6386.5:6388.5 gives 53.1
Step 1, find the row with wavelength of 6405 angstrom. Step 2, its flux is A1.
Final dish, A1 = 52.82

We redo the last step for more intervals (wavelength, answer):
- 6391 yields 53.11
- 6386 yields 53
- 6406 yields 52.77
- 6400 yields 52.82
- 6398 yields 52.82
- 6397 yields 52.85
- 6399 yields 52.82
